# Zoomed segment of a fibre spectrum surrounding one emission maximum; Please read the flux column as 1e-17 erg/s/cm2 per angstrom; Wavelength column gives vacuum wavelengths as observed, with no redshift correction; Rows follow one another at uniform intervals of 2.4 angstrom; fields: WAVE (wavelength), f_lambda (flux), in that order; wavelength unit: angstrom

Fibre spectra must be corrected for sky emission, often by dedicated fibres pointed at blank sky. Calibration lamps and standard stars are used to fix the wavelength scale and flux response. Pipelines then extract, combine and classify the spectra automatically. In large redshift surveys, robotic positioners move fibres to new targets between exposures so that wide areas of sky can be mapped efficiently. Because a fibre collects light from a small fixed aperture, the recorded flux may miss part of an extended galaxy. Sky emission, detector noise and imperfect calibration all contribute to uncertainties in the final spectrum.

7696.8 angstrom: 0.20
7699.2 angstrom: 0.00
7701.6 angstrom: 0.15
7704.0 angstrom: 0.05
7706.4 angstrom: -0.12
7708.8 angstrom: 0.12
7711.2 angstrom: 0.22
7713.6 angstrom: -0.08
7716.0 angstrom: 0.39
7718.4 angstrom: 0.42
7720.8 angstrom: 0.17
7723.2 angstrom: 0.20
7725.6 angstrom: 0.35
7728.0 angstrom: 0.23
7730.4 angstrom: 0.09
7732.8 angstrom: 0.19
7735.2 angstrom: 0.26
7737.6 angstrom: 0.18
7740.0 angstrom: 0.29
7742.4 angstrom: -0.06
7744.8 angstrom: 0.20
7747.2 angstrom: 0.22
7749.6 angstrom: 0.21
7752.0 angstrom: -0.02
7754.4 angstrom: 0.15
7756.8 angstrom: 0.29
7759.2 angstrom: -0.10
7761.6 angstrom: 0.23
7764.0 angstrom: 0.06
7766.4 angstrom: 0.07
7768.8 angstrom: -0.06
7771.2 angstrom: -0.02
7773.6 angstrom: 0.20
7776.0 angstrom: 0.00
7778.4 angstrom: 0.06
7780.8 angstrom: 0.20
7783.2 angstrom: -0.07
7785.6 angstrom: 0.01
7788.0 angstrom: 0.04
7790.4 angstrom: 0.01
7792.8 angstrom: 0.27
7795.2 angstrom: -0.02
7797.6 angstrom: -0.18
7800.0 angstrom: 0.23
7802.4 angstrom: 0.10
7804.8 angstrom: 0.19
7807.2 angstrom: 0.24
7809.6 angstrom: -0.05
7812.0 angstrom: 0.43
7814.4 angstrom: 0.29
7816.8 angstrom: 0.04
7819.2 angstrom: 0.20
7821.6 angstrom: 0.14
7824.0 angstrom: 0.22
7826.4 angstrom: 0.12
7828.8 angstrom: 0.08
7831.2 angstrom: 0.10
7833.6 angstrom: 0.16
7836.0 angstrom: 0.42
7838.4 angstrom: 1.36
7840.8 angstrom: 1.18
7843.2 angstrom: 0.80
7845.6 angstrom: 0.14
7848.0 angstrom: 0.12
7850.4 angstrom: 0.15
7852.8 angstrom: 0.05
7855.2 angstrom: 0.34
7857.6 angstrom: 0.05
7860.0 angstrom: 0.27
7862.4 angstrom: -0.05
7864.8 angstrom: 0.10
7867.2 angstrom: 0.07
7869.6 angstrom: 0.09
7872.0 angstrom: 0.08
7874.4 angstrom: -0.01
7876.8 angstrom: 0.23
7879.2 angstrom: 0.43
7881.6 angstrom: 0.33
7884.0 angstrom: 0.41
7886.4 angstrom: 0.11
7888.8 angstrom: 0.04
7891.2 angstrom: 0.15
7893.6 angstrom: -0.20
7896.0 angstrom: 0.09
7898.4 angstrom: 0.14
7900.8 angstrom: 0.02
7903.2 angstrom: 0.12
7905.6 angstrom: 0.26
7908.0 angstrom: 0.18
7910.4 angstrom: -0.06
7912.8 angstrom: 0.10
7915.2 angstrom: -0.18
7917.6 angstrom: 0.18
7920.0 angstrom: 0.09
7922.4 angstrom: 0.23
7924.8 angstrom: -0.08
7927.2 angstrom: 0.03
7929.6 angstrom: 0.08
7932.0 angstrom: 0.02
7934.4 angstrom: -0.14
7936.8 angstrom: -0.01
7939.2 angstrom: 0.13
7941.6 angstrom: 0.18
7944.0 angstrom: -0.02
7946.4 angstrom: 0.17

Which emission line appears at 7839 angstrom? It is H-gamma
